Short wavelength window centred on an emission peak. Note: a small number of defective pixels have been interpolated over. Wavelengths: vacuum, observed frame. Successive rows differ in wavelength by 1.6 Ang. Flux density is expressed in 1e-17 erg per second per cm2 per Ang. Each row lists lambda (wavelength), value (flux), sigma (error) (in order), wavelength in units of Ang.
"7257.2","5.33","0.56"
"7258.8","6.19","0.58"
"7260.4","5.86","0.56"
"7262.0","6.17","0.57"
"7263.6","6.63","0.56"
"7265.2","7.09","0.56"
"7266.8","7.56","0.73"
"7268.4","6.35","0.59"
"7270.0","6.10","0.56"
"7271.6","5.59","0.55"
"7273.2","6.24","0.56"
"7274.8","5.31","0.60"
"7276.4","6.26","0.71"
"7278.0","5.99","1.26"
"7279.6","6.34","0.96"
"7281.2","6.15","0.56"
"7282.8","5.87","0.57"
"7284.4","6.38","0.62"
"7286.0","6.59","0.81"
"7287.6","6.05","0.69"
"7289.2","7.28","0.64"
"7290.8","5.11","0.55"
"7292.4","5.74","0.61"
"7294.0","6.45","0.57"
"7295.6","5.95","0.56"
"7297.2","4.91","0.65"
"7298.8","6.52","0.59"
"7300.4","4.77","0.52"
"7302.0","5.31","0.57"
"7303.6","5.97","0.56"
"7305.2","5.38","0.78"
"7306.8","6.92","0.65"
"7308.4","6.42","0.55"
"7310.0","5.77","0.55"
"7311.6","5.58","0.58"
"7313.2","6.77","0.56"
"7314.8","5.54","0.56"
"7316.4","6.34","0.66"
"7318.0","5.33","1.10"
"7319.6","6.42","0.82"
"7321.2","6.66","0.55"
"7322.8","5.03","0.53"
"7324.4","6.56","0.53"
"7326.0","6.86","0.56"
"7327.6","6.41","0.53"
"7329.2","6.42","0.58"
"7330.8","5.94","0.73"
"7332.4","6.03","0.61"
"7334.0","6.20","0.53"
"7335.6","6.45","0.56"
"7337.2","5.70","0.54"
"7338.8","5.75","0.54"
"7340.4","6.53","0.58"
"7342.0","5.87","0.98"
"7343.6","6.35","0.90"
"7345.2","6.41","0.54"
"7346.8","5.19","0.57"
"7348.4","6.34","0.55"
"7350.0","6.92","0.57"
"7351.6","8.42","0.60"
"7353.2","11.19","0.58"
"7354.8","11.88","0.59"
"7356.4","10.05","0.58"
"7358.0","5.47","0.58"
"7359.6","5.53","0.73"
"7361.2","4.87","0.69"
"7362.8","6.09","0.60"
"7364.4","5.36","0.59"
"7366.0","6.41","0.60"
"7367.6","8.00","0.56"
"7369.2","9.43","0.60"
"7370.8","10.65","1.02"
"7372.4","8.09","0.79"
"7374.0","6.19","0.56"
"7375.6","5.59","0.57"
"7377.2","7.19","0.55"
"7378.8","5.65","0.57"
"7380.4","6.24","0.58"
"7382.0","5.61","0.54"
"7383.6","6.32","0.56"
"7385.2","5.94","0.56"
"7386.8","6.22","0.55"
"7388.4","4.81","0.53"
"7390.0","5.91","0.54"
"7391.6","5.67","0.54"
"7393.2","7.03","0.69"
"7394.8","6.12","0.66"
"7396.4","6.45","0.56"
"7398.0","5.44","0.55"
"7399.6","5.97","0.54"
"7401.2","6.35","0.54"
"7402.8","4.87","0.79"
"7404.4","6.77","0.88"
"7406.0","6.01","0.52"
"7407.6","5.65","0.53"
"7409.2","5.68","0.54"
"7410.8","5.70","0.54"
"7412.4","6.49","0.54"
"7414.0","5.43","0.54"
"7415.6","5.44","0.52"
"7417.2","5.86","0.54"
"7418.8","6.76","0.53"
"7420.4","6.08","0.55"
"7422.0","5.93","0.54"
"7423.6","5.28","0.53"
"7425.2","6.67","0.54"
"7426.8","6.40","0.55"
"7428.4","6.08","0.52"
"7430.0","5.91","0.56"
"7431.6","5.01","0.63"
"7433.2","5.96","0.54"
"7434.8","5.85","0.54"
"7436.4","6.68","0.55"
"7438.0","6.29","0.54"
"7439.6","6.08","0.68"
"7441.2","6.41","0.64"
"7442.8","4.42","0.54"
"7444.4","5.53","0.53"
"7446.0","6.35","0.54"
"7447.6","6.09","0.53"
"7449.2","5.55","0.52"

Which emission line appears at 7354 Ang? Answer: [S II] 6716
